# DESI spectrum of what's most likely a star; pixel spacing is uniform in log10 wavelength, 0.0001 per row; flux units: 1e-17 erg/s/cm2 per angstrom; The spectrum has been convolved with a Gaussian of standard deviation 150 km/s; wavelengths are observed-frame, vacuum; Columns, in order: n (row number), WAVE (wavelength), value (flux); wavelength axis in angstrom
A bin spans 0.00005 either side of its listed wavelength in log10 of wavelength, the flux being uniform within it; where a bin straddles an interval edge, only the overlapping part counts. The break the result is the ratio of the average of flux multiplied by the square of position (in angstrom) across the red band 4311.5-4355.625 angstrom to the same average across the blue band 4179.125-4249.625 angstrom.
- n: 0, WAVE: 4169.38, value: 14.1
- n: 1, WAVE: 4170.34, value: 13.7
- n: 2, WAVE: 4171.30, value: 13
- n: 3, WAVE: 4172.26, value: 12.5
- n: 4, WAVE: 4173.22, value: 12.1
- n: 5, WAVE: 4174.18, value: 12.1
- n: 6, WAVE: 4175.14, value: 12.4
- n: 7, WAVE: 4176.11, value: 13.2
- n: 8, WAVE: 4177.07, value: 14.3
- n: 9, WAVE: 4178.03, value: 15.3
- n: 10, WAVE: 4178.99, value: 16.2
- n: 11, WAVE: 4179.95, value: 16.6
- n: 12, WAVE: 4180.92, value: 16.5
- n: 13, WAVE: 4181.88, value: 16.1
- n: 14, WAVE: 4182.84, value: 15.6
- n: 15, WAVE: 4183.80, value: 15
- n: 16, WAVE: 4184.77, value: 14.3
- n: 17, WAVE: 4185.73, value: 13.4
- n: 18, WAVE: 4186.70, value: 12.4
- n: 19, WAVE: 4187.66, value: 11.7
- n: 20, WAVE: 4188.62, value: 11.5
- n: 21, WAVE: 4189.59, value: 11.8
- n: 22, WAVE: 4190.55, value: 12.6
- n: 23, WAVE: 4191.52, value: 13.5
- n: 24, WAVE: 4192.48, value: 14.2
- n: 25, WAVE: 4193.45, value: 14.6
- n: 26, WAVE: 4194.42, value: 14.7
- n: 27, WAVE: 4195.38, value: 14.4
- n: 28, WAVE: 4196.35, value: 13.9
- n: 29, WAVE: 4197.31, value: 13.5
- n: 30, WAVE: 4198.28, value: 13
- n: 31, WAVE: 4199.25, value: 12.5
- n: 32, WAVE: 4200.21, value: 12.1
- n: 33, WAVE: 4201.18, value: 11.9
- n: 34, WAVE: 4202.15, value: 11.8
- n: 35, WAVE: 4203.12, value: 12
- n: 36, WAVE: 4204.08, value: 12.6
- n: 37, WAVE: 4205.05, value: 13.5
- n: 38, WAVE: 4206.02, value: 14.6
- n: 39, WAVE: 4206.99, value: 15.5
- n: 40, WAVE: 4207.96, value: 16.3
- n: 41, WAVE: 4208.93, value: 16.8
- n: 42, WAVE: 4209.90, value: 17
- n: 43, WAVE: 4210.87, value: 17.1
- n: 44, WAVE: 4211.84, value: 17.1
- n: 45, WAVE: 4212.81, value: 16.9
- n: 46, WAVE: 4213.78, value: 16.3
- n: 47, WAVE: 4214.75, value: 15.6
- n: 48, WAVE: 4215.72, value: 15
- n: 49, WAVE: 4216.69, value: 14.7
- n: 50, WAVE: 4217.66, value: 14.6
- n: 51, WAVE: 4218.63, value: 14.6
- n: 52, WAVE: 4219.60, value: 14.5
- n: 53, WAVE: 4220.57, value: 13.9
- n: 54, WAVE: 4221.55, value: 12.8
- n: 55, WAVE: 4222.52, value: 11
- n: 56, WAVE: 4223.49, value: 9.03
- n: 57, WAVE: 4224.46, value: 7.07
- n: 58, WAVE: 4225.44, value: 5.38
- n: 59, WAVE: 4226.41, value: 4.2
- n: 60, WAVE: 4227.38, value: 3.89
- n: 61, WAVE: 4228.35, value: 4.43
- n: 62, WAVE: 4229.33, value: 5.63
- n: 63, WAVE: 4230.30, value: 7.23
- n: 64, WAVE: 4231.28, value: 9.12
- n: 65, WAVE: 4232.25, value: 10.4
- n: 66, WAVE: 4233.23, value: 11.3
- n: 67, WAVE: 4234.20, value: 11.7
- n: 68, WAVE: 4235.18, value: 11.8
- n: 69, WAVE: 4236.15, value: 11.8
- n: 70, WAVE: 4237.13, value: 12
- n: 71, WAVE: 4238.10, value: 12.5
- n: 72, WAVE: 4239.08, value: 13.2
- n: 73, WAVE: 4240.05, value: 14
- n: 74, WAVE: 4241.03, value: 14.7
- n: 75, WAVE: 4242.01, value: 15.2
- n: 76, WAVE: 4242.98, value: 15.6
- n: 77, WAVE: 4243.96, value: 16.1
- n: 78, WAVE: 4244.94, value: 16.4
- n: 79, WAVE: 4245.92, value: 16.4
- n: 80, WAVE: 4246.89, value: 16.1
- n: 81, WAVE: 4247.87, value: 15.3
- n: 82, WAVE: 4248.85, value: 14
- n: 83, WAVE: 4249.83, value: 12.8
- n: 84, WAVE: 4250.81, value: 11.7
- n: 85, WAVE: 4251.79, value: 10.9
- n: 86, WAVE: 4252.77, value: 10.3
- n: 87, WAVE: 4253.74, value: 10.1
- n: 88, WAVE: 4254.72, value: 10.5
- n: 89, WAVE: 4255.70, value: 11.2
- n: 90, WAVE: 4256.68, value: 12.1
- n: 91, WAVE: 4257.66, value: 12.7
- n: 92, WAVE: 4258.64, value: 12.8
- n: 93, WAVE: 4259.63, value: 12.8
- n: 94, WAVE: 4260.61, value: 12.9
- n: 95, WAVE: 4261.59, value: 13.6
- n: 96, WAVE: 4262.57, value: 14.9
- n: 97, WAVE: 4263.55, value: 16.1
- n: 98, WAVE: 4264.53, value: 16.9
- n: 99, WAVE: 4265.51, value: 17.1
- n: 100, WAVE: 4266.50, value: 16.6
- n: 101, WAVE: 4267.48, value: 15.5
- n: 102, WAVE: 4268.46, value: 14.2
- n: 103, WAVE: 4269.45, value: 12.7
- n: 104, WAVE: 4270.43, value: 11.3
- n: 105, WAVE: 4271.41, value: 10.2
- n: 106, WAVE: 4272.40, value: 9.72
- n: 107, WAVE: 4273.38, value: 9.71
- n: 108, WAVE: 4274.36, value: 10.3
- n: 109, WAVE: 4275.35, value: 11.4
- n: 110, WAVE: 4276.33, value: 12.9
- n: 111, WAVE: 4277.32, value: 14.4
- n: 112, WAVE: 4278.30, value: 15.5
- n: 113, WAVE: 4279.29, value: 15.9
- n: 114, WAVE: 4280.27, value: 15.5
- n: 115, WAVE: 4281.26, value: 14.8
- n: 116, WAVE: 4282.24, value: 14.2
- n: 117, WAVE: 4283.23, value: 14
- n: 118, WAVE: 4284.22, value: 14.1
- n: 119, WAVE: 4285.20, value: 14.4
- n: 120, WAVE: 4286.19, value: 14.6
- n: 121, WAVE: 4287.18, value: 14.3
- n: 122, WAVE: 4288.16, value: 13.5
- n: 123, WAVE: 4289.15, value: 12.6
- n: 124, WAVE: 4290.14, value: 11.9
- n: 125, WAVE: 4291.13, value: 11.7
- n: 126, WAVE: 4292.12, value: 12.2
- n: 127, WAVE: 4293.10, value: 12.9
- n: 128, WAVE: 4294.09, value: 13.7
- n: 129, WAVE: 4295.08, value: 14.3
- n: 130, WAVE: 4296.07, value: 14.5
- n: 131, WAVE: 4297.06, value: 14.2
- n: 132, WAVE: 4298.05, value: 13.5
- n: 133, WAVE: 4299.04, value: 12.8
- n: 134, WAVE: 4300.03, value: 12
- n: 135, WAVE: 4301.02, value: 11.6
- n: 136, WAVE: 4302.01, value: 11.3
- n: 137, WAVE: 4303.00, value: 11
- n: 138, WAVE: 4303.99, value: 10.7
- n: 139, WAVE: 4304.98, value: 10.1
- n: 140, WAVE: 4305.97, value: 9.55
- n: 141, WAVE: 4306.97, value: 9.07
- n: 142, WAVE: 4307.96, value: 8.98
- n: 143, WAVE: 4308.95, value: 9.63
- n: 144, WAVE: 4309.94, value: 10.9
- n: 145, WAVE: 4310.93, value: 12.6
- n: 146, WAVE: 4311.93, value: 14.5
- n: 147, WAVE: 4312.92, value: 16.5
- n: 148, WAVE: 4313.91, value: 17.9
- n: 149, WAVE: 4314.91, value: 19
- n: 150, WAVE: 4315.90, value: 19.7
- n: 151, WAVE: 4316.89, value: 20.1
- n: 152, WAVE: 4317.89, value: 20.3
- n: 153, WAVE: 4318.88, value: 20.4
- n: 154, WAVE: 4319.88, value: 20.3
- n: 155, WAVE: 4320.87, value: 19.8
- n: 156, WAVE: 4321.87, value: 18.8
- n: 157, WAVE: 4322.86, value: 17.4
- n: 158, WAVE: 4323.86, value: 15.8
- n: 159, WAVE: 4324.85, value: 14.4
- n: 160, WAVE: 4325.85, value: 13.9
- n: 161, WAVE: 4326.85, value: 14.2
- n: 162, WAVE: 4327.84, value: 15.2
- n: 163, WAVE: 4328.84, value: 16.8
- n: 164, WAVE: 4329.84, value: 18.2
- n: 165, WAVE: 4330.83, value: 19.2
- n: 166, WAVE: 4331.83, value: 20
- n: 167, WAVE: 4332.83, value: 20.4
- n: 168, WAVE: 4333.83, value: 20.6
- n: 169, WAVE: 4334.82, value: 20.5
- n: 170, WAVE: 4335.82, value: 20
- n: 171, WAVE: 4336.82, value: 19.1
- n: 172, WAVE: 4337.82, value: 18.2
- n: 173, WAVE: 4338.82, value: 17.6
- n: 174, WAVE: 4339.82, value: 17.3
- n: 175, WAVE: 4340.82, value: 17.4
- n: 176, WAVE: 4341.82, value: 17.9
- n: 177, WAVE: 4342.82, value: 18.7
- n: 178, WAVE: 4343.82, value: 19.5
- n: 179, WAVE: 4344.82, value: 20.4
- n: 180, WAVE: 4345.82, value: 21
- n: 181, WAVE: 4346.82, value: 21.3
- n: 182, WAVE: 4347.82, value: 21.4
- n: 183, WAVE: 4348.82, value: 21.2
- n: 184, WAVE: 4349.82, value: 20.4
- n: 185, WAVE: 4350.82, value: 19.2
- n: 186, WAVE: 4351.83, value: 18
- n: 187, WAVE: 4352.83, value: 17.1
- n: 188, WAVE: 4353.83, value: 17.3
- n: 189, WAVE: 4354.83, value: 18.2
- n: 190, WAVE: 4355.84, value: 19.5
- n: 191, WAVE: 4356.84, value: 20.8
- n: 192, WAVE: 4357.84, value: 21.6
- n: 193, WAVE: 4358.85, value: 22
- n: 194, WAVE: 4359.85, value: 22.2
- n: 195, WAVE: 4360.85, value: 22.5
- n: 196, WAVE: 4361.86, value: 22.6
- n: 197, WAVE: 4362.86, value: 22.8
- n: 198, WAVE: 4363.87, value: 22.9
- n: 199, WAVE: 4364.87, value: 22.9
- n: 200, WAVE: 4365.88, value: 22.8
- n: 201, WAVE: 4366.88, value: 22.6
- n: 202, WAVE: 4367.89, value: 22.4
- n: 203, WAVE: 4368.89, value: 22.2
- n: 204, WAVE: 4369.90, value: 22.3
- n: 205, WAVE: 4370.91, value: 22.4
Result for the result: 1.5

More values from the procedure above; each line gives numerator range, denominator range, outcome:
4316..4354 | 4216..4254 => 1.67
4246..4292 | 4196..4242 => 1.10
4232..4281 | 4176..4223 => 0.96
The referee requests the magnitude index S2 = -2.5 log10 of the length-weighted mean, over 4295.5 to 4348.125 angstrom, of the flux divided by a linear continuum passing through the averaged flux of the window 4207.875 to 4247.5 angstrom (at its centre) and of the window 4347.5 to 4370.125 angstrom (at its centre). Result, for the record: 0.15 mag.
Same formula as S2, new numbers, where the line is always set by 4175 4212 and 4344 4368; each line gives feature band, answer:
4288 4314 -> 0.45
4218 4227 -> 0.43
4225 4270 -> 0.31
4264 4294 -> 0.29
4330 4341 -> 0.05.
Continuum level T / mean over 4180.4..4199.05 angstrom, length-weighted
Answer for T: 13.8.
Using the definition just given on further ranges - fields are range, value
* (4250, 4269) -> 13.3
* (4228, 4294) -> 12.9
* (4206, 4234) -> 12.1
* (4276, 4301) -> 13.7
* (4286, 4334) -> 14.8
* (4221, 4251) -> 11.4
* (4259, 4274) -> 13.6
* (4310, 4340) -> 17.9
